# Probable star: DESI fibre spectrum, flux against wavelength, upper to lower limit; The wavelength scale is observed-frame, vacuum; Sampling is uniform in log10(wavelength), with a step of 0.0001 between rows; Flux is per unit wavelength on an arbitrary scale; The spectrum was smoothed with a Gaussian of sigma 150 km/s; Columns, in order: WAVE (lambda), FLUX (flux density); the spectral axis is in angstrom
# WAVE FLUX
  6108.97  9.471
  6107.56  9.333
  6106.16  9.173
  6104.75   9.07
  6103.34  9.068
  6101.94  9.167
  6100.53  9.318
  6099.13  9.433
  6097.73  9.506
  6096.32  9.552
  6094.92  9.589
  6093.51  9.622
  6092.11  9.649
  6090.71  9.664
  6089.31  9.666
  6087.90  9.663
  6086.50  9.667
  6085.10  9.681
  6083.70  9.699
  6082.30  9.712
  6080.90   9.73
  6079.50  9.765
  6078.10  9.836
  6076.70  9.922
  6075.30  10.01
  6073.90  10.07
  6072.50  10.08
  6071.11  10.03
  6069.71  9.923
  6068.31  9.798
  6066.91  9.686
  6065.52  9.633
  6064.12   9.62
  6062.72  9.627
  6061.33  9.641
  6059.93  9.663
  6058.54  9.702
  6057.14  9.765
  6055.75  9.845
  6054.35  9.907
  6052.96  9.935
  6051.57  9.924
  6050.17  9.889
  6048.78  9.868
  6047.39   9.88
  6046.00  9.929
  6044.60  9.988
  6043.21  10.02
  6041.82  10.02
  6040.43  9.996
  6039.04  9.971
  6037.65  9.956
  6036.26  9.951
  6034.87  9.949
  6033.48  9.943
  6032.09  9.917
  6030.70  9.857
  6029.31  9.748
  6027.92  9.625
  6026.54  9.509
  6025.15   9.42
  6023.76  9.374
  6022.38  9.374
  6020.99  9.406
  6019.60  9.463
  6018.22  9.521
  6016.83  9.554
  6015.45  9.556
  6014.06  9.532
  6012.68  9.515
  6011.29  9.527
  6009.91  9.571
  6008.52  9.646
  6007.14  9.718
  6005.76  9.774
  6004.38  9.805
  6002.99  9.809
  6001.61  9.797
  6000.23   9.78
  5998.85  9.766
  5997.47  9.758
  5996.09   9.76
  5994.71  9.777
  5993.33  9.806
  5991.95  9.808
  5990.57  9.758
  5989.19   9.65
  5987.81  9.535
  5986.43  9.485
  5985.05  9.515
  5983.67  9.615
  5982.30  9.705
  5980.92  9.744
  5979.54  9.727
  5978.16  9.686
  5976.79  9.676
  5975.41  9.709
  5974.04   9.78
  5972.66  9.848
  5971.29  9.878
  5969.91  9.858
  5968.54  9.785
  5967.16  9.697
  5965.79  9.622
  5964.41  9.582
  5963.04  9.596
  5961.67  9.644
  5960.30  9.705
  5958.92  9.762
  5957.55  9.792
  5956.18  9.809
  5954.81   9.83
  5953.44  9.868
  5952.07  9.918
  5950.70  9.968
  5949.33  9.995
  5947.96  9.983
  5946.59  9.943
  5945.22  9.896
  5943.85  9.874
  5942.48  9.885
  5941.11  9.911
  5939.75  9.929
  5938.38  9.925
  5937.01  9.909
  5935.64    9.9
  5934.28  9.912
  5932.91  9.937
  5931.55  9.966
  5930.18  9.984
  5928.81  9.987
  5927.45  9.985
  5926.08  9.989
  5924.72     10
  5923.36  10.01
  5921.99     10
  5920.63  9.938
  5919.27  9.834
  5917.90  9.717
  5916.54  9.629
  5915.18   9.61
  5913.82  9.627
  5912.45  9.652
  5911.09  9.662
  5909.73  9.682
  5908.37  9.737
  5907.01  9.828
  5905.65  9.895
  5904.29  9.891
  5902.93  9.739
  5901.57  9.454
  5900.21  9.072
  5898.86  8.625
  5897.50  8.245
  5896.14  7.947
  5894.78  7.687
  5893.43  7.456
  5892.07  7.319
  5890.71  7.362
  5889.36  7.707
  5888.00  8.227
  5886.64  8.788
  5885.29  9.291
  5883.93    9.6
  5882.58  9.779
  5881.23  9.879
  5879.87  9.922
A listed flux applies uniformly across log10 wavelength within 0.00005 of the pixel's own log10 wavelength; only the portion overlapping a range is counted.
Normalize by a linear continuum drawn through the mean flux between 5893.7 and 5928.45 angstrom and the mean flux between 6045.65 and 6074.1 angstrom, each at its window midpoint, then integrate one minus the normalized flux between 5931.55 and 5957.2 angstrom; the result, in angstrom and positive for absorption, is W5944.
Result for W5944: -0.9 angstrom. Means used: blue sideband 9.48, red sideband 9.83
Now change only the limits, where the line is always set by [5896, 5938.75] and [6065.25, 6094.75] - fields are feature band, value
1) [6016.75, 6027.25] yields 0.33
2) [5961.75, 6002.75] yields 0.05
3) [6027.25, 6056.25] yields -0.44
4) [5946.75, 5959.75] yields -0.23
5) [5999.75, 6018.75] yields 0.18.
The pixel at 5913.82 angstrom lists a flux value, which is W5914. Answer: 9.627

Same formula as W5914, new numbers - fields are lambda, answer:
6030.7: 9.857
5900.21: 9.072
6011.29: 9.527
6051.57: 9.924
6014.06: 9.532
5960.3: 9.705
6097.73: 9.506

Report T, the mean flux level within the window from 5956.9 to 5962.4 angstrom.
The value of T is 9.72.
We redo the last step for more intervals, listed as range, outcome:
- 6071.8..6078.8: 9.99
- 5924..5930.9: 9.99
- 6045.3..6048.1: 9.91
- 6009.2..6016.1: 9.53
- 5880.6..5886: 9.65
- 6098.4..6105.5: 9.21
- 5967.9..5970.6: 9.83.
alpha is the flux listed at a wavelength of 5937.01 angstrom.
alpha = 9.909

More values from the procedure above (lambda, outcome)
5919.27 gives 9.834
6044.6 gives 9.988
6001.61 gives 9.797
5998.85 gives 9.766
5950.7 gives 9.968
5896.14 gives 7.947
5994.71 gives 9.777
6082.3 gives 9.712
